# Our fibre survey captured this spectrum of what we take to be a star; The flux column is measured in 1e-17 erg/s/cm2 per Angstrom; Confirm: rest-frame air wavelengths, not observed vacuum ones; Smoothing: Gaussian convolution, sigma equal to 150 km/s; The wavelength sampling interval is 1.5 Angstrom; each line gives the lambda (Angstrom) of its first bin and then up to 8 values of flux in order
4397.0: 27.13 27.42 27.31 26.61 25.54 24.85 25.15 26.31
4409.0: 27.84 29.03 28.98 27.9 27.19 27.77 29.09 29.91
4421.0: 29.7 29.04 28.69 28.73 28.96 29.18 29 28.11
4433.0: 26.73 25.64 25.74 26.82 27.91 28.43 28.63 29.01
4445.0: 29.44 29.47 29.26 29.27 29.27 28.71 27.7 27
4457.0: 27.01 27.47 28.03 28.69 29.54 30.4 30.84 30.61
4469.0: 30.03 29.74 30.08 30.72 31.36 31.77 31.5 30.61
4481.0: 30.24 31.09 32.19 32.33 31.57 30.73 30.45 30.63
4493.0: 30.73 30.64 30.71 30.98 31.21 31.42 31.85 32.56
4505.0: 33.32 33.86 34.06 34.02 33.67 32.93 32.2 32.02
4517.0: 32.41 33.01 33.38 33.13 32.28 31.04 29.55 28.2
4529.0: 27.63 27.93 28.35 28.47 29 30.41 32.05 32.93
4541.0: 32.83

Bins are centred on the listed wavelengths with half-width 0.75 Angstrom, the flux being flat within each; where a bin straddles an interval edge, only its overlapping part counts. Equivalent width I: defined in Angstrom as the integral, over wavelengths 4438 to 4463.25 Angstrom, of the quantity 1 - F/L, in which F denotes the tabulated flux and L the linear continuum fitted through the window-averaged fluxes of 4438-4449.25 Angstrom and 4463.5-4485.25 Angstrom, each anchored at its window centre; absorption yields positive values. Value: 0.69 Angstrom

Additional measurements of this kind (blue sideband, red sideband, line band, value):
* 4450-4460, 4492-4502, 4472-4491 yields -0.8 Angstrom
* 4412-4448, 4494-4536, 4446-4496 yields -0.3 Angstrom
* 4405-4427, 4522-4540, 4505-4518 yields -1.6 Angstrom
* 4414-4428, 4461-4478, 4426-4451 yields 0.9 Angstrom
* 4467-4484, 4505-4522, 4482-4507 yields 0.3 Angstrom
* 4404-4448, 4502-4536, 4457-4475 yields 0.0 Angstrom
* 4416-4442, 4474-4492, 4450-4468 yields 0.7 Angstrom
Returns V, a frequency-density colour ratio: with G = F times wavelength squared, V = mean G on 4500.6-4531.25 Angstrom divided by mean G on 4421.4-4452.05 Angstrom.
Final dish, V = 1.2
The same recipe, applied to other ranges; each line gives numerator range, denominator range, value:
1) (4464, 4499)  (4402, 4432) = 1.13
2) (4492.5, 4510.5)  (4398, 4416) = 1.24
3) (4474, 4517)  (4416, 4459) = 1.15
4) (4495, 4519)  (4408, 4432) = 1.18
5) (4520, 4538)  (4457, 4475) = 1.04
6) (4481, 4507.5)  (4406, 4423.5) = 1.15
